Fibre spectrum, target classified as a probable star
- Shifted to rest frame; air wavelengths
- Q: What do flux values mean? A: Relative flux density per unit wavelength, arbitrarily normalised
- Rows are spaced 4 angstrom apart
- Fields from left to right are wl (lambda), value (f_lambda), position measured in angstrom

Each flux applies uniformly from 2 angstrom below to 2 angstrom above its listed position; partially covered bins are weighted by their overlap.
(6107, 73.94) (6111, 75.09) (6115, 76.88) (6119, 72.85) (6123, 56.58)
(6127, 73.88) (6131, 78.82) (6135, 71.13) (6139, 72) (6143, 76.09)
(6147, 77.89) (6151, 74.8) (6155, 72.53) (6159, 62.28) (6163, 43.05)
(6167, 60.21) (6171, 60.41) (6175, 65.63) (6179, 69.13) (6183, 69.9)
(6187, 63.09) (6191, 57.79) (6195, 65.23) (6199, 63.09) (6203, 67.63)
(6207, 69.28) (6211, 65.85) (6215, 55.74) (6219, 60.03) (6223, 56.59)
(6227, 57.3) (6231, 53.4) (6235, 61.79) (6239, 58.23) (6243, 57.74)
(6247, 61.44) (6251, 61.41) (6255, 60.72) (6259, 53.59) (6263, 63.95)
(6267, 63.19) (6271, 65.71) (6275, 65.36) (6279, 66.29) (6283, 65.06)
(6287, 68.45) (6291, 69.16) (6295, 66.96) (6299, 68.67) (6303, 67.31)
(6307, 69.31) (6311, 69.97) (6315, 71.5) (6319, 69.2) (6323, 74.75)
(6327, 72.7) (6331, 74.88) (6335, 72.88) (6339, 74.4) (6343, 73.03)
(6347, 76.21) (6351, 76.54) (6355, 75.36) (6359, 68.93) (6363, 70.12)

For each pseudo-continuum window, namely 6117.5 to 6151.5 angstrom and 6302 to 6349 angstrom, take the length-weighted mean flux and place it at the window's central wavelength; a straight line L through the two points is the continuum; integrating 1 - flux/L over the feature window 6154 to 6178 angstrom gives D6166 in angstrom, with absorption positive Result 3.97 angstrom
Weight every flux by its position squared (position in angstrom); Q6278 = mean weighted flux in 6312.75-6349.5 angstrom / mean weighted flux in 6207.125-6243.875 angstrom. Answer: 1.3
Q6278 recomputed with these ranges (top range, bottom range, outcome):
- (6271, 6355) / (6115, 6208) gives 1.10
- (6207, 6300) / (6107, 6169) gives 0.93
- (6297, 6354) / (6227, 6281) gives 1.22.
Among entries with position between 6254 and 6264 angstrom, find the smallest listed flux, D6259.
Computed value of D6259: 53.59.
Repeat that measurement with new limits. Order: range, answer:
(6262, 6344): 63.19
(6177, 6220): 55.74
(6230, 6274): 53.4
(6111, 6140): 56.58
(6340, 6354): 73.03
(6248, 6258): 60.72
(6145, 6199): 43.05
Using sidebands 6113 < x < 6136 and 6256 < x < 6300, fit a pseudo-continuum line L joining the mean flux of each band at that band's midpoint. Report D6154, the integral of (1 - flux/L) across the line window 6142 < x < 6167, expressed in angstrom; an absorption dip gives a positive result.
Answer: 1.3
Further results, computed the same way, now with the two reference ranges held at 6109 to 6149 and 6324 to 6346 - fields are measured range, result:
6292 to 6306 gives 1.1 angstrom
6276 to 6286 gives 1.0 angstrom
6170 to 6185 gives 1.4 angstrom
